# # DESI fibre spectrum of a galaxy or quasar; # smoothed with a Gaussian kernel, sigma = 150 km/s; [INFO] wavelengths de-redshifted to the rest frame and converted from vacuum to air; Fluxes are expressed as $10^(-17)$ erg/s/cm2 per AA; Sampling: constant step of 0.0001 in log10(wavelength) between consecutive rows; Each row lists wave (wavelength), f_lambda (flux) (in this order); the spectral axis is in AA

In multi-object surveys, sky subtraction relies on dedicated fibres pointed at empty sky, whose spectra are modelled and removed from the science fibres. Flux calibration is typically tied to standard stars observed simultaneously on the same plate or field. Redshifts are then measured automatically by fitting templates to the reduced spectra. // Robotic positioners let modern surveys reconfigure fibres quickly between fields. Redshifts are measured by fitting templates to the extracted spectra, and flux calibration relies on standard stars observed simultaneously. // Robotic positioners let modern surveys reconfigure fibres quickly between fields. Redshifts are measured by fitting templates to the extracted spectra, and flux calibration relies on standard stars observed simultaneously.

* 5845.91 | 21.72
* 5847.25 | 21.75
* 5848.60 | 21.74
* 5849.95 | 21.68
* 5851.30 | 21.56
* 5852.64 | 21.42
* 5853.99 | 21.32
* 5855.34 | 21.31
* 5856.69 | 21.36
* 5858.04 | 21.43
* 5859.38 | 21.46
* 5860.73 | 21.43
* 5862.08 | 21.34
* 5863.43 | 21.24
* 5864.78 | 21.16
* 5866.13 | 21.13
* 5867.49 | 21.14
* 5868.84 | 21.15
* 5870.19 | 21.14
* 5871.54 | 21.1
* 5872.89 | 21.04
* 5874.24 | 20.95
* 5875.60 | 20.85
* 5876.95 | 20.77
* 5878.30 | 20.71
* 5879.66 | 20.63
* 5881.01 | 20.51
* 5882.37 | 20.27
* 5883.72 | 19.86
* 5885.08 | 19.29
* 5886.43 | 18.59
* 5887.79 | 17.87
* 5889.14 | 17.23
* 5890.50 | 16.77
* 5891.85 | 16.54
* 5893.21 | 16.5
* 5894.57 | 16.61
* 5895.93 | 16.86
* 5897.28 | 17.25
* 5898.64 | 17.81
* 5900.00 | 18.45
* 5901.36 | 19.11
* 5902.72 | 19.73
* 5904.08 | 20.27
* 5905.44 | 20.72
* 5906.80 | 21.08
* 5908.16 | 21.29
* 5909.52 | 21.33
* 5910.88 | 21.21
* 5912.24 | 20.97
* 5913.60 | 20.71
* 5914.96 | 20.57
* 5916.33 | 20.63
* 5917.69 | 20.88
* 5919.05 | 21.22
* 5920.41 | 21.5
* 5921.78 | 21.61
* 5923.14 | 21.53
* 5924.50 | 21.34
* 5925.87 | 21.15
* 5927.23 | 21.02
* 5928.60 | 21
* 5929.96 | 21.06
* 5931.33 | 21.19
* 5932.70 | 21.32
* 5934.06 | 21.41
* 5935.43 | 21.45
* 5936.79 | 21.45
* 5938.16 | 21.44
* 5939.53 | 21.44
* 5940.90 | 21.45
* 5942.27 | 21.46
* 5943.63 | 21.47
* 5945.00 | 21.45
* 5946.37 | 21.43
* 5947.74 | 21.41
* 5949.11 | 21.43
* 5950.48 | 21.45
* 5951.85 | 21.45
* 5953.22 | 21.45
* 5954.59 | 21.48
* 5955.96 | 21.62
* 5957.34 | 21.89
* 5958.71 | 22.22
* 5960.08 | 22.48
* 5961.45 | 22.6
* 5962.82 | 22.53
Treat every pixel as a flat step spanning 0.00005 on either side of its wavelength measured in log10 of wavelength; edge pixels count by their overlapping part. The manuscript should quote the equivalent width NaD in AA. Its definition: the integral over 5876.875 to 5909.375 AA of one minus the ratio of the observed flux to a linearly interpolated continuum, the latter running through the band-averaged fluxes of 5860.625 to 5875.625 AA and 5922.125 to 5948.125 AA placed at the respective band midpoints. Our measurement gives 3.5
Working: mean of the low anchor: 21.1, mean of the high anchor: 21.3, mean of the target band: 19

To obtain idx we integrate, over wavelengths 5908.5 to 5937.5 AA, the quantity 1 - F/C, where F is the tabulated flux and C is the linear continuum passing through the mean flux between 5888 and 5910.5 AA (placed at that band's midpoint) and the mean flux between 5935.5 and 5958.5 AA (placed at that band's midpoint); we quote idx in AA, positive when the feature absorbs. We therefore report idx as -1.63 AA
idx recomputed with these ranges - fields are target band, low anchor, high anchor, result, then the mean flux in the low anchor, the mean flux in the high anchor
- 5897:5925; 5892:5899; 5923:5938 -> -2.43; 16.9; 21.3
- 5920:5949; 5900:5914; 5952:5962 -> -0.08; 20.5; 21.9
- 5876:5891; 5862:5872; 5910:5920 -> 1.21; 21.2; 20.9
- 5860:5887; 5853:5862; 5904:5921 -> 0.69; 21.4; 21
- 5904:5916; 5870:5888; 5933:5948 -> -0.03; 20.3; 21.4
